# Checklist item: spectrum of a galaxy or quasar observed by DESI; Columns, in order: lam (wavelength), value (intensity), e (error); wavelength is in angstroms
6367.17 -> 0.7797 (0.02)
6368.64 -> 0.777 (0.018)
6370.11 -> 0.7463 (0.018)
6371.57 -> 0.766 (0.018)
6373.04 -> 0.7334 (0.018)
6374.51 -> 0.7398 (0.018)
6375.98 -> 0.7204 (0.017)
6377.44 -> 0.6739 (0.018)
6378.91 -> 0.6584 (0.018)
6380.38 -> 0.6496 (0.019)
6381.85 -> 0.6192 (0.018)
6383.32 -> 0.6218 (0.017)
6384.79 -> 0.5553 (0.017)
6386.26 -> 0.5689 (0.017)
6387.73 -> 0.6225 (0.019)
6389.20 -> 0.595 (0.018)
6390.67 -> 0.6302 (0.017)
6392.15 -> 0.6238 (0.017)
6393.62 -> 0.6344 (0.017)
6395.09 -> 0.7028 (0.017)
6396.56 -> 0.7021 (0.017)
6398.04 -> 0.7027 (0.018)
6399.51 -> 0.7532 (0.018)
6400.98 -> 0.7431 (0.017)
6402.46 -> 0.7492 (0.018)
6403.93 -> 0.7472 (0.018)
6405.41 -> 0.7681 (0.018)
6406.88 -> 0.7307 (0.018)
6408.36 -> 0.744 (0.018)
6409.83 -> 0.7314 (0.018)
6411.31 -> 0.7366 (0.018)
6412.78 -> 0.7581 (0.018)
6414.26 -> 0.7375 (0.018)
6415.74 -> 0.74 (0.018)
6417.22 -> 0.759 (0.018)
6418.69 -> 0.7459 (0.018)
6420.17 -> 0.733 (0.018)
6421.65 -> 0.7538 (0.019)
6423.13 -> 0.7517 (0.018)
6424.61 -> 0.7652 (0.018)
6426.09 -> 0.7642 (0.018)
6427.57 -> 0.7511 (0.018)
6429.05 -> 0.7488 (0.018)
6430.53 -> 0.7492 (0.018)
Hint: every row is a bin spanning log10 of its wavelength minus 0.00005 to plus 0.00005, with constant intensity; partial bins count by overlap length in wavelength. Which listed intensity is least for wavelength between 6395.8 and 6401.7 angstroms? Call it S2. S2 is 0.7021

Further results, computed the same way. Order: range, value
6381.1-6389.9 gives 0.5553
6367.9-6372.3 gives 0.7463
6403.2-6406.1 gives 0.7472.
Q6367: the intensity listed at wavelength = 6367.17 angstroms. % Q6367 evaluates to 0.7797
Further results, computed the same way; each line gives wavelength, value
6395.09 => 0.7028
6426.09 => 0.7642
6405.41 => 0.7681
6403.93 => 0.7472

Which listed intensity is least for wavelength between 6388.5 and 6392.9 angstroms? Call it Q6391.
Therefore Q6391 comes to 0.595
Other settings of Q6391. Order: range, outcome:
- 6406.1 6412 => 0.7307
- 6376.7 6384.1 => 0.6192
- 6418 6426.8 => 0.733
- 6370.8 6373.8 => 0.7334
